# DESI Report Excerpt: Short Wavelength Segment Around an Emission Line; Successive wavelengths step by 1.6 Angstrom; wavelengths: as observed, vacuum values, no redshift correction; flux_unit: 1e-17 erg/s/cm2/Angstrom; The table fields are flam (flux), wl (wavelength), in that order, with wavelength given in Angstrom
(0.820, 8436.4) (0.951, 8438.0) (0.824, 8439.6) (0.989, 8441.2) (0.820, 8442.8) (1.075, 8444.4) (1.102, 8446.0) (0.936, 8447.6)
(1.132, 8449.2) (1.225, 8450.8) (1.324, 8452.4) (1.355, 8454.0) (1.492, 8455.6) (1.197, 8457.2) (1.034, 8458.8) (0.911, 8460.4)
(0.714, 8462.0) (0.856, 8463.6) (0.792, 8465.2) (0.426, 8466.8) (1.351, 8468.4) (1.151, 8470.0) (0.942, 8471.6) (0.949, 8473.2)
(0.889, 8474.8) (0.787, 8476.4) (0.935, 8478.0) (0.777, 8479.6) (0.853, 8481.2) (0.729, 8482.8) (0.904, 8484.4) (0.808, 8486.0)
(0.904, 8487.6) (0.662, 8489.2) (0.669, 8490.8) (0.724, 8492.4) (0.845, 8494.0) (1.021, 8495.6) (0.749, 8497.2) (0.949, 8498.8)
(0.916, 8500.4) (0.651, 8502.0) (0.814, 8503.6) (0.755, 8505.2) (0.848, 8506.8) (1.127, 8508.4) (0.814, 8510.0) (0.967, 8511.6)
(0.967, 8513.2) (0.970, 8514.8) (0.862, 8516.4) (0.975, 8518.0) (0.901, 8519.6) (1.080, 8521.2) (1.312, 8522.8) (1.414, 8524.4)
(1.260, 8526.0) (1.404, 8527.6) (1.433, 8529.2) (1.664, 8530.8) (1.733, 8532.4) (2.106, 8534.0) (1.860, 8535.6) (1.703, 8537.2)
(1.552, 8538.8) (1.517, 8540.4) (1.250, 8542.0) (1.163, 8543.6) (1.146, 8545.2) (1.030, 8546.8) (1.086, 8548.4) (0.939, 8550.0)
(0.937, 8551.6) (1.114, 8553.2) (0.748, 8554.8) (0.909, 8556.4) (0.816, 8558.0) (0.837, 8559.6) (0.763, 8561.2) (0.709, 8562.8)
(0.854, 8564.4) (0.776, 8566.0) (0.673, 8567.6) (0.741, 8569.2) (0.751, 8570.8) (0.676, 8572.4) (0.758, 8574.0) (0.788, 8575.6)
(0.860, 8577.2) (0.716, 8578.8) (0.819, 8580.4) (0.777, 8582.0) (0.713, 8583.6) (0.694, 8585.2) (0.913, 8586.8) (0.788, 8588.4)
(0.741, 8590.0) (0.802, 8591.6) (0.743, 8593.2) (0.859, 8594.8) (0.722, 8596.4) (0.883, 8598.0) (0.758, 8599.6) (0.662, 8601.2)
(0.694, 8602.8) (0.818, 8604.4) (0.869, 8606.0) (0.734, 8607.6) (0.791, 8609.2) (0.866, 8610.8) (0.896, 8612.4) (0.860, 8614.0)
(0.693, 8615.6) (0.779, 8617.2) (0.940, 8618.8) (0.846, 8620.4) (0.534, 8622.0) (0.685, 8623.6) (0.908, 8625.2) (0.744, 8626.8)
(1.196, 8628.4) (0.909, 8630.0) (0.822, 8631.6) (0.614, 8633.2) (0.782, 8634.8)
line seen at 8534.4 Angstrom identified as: [O III]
